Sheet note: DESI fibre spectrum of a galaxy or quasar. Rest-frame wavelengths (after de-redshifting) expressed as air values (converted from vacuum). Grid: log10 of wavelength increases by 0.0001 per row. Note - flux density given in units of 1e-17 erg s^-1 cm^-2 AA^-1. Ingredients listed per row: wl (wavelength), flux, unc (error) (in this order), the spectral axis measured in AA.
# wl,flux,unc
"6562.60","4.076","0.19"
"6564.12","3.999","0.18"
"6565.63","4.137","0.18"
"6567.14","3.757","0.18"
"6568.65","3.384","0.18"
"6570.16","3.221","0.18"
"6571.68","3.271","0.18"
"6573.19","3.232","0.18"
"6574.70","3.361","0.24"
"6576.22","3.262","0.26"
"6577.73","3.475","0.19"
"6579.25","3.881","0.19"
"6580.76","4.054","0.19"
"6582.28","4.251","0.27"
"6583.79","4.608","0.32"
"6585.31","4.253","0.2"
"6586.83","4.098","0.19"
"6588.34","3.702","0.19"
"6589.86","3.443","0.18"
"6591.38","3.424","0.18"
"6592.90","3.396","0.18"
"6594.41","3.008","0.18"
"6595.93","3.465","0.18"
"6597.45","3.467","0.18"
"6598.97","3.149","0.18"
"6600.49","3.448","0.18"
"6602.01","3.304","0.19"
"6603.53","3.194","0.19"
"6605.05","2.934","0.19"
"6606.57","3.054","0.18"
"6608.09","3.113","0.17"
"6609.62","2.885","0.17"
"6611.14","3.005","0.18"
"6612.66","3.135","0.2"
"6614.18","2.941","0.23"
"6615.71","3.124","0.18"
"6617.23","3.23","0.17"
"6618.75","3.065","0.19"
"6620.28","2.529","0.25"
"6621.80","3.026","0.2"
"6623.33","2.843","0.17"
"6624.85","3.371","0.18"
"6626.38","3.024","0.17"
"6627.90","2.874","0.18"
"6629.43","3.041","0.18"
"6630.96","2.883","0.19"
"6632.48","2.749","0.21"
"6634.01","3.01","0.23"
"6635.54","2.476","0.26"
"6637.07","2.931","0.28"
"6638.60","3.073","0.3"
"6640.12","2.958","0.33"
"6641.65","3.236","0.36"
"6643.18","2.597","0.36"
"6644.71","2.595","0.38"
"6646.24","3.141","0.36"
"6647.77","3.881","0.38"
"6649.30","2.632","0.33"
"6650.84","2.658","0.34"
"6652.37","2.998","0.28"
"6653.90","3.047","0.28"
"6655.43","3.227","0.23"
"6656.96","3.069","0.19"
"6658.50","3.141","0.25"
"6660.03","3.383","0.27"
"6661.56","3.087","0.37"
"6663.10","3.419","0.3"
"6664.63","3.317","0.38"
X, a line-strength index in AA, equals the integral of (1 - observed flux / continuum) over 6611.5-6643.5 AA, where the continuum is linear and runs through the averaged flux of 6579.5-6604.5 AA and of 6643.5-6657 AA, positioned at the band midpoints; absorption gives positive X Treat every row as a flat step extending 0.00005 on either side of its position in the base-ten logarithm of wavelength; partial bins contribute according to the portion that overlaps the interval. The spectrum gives 2.9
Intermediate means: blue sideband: 3.64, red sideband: 3.01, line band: 2.96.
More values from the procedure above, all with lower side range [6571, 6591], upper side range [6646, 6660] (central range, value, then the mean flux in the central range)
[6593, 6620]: 2.9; 3.14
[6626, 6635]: 1.1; 2.92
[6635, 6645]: 1.1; 2.86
